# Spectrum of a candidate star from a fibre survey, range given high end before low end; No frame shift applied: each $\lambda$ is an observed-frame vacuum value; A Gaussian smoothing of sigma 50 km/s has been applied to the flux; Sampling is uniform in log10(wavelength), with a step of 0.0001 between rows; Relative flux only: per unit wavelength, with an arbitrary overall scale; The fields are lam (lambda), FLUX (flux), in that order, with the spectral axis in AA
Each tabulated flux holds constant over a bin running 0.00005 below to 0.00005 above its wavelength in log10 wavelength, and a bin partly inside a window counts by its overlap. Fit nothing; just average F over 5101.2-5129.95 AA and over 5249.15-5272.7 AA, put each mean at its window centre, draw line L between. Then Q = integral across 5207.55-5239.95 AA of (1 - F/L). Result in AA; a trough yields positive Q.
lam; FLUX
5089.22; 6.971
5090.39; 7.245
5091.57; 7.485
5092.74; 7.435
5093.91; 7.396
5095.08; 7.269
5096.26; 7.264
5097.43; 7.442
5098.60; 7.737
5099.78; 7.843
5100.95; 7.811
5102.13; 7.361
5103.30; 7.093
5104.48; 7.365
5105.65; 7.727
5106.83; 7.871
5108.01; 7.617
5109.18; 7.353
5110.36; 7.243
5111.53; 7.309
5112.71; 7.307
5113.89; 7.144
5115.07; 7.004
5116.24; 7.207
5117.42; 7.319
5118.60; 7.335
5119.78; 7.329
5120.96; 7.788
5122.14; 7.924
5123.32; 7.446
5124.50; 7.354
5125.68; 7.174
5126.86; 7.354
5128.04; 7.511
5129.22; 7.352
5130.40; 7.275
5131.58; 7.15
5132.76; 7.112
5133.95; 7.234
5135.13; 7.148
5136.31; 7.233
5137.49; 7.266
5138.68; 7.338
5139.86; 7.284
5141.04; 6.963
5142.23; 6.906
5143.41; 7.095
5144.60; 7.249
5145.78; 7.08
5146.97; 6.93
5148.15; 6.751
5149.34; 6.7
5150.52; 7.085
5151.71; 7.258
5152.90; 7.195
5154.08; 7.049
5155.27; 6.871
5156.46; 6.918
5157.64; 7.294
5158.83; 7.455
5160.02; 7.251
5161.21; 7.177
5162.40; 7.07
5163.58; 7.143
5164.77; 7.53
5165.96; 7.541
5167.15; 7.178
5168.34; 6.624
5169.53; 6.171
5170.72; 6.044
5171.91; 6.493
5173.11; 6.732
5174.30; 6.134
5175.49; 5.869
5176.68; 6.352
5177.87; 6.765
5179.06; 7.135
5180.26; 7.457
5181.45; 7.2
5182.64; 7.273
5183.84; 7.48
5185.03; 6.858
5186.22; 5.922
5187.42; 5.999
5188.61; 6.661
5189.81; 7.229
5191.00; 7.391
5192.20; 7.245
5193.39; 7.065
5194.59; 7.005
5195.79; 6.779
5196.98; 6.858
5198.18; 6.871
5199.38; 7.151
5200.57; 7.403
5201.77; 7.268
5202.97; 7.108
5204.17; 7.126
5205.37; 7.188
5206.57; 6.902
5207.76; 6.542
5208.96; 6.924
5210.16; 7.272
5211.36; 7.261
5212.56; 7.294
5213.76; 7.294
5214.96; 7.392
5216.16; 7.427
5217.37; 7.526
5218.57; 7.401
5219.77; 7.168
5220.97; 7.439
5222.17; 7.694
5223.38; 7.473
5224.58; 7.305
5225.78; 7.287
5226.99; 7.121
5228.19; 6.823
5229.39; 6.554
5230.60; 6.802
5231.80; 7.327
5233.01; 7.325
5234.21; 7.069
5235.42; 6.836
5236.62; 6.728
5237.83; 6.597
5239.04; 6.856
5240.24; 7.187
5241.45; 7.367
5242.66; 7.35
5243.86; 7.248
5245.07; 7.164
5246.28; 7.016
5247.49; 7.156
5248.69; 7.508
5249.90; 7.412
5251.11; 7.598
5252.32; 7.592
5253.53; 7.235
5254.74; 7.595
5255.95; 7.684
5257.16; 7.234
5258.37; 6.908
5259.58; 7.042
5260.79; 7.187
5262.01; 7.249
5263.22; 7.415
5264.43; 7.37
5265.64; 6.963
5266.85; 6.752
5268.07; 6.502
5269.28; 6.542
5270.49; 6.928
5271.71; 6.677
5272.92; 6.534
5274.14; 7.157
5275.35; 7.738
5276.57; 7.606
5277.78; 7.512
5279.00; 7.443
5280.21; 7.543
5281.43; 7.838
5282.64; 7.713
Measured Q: 0.3 AA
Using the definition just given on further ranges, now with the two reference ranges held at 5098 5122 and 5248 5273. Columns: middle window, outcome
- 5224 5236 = 0.28 AA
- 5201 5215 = 0.25 AA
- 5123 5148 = 0.66 AA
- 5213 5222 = -0.19 AA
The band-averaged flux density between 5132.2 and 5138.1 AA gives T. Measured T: 7.19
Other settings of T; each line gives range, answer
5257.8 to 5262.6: 7.09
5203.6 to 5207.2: 7.08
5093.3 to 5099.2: 7.42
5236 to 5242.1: 6.95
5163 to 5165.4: 7.34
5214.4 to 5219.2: 7.43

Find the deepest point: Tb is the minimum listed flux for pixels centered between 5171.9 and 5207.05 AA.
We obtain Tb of 5.869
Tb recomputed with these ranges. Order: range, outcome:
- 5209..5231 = 6.554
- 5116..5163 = 6.7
